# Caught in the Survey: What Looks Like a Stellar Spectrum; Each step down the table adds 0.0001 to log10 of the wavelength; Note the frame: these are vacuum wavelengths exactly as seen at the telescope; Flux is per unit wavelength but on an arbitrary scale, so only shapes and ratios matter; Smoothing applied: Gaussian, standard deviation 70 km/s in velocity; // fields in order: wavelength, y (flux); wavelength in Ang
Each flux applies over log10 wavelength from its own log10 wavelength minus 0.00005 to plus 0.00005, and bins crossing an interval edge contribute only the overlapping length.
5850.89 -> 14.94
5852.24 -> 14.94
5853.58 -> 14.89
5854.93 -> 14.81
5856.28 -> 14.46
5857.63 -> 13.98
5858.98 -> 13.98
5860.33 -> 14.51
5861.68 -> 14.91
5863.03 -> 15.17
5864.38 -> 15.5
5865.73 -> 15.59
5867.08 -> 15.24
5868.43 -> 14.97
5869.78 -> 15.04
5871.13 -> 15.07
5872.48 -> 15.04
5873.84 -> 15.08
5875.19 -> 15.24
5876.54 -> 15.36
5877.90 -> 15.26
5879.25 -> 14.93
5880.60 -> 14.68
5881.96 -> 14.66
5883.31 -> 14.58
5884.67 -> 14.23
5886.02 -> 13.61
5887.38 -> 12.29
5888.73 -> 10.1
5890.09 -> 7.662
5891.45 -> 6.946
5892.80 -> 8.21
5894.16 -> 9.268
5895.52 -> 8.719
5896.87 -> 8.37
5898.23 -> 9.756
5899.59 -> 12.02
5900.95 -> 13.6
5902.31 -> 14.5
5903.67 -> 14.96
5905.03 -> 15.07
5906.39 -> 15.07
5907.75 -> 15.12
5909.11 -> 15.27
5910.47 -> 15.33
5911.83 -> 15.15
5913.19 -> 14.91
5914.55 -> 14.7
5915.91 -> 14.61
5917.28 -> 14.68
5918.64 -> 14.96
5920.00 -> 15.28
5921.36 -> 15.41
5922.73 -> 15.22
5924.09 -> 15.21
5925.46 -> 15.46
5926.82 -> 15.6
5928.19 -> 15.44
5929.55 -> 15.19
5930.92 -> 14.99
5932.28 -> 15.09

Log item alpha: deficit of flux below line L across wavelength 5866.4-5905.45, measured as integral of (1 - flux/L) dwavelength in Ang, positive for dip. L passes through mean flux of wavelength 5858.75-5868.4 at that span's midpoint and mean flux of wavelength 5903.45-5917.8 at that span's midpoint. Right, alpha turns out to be 5.5 Ang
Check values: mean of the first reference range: 15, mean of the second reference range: 15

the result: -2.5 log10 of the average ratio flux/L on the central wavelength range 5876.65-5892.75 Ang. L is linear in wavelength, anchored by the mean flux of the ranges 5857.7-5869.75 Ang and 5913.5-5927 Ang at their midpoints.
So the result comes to 0.193 mag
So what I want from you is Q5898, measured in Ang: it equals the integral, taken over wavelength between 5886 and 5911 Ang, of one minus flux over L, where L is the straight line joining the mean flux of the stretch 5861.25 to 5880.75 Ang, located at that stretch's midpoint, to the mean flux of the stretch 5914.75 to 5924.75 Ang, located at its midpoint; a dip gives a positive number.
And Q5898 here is 5.40 Ang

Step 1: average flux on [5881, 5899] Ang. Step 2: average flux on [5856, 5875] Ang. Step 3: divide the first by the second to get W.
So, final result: 0.72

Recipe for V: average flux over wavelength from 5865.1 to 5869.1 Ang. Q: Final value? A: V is 15.3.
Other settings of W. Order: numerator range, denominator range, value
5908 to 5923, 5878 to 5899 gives 1.33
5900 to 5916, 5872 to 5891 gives 1.08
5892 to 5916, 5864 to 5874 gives 0.85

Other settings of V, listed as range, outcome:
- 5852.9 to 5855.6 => 14.9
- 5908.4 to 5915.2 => 15.1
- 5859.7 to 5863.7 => 14.9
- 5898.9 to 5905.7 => 14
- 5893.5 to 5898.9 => 9.03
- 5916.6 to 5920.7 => 15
